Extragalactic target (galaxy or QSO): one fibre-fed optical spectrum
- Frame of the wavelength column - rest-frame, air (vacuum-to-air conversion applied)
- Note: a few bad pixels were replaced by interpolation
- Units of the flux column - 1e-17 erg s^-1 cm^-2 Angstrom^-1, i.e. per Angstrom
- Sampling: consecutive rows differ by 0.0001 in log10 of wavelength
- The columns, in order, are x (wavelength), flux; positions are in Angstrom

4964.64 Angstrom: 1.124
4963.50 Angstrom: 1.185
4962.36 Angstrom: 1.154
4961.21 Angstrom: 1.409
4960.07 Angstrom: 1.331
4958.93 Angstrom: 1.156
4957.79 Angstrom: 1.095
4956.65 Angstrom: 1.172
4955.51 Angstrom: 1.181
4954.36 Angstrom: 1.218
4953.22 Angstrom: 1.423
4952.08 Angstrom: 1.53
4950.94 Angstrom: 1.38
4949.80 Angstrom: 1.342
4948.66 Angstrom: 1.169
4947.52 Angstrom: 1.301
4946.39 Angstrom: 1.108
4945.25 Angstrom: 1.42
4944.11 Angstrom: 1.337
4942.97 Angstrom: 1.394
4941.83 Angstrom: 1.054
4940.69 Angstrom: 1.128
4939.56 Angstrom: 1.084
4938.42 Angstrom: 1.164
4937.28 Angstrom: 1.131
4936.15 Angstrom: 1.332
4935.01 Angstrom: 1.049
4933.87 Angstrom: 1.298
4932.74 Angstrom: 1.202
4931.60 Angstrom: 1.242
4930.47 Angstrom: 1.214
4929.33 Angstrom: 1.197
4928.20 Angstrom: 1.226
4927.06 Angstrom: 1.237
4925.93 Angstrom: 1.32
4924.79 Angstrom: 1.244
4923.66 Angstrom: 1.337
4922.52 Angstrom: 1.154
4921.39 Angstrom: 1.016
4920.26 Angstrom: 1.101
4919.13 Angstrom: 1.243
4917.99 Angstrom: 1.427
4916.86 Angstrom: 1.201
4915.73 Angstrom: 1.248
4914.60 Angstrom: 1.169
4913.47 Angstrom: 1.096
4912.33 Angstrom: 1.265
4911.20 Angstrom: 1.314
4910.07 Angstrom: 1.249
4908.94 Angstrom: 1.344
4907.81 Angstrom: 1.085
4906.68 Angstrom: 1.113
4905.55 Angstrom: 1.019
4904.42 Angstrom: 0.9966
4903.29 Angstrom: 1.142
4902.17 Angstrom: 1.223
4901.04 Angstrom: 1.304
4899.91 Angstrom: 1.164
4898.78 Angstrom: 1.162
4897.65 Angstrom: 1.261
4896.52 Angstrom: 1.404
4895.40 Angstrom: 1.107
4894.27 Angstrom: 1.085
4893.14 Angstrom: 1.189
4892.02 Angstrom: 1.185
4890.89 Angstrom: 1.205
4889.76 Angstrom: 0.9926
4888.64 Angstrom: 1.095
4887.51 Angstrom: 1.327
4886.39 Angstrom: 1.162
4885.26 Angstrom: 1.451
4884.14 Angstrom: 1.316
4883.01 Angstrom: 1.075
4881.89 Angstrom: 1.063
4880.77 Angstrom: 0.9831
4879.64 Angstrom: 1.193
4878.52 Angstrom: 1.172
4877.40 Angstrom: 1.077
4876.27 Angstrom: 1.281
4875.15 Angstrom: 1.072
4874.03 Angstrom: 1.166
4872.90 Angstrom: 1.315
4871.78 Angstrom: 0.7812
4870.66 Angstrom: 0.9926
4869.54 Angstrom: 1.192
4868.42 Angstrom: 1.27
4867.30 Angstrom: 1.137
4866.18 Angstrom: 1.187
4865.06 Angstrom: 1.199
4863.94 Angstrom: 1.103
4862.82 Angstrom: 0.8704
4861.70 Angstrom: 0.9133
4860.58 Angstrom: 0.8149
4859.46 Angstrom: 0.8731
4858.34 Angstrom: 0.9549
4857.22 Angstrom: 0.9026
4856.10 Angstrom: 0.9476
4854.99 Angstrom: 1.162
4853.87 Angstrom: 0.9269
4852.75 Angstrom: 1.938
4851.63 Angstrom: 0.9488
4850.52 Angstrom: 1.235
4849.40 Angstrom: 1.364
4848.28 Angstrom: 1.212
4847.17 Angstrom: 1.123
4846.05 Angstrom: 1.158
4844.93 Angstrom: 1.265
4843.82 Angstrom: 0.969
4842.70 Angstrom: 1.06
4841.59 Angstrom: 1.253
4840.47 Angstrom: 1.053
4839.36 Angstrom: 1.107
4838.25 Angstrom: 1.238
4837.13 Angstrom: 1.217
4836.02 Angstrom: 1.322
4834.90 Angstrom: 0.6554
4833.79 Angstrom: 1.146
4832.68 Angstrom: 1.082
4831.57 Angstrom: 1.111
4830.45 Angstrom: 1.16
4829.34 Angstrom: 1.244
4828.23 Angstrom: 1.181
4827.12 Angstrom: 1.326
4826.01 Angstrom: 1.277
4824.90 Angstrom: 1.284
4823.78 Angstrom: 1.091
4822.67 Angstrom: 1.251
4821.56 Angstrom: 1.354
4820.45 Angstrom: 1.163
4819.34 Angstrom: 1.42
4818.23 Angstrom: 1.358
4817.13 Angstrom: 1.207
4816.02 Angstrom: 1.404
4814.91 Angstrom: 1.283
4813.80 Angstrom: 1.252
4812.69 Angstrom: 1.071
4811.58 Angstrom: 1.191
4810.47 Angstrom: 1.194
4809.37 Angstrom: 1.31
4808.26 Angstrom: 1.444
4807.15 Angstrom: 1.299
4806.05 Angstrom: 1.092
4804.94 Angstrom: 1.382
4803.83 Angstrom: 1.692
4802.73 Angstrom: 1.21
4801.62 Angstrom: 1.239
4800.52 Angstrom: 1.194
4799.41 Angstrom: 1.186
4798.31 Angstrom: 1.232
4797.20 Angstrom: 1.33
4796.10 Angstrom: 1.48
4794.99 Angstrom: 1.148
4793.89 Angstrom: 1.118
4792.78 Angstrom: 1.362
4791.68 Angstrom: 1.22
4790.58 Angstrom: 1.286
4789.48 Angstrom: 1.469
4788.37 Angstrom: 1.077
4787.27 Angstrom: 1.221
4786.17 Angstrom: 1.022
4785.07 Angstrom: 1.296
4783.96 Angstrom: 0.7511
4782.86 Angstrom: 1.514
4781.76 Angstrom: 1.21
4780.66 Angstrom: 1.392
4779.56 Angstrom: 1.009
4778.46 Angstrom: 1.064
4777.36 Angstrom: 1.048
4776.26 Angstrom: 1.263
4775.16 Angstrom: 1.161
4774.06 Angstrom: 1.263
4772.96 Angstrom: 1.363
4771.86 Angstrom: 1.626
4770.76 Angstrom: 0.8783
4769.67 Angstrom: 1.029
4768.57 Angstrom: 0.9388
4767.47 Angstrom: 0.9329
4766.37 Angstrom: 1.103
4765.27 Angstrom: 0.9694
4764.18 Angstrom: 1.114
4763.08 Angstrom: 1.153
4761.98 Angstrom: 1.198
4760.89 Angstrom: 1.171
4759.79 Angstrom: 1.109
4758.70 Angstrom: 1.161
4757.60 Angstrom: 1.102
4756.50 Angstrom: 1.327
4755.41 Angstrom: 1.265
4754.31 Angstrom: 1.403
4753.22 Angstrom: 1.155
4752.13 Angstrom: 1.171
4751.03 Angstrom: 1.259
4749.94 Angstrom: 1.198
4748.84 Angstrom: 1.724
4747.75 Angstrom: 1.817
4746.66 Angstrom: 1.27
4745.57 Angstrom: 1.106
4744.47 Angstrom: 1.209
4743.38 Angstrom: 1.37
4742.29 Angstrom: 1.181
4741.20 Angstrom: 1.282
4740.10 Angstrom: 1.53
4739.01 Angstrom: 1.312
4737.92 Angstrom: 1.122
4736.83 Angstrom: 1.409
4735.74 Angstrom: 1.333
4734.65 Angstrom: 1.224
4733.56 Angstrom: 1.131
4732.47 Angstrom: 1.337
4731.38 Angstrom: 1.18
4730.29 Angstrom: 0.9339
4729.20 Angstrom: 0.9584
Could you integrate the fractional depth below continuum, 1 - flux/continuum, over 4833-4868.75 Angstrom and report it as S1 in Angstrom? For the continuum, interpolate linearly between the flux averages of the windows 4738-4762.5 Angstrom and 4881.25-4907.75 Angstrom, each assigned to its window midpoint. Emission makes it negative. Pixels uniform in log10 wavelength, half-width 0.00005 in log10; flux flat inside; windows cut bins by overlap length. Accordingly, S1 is 2.9 Angstrom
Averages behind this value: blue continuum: 1.28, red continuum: 1.17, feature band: 1.11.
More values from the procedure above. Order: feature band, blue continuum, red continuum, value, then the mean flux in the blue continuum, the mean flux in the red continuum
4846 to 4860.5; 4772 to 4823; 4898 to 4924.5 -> 1.2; 1.25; 1.19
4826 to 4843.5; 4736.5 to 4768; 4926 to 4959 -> 1.3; 1.24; 1.24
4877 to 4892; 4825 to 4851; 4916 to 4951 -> 0.4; 1.17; 1.23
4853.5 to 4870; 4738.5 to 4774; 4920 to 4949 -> 2.6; 1.23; 1.21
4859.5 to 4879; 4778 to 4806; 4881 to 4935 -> 2.1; 1.24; 1.2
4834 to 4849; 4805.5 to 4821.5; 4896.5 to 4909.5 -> 1.3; 1.27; 1.18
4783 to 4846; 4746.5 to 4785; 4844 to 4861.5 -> -3.6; 1.2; 1.11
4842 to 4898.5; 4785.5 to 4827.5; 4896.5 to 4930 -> 4.4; 1.27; 1.21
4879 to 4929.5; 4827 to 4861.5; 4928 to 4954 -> 0.3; 1.12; 1.25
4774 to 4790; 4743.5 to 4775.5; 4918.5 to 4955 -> 0.5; 1.22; 1.24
